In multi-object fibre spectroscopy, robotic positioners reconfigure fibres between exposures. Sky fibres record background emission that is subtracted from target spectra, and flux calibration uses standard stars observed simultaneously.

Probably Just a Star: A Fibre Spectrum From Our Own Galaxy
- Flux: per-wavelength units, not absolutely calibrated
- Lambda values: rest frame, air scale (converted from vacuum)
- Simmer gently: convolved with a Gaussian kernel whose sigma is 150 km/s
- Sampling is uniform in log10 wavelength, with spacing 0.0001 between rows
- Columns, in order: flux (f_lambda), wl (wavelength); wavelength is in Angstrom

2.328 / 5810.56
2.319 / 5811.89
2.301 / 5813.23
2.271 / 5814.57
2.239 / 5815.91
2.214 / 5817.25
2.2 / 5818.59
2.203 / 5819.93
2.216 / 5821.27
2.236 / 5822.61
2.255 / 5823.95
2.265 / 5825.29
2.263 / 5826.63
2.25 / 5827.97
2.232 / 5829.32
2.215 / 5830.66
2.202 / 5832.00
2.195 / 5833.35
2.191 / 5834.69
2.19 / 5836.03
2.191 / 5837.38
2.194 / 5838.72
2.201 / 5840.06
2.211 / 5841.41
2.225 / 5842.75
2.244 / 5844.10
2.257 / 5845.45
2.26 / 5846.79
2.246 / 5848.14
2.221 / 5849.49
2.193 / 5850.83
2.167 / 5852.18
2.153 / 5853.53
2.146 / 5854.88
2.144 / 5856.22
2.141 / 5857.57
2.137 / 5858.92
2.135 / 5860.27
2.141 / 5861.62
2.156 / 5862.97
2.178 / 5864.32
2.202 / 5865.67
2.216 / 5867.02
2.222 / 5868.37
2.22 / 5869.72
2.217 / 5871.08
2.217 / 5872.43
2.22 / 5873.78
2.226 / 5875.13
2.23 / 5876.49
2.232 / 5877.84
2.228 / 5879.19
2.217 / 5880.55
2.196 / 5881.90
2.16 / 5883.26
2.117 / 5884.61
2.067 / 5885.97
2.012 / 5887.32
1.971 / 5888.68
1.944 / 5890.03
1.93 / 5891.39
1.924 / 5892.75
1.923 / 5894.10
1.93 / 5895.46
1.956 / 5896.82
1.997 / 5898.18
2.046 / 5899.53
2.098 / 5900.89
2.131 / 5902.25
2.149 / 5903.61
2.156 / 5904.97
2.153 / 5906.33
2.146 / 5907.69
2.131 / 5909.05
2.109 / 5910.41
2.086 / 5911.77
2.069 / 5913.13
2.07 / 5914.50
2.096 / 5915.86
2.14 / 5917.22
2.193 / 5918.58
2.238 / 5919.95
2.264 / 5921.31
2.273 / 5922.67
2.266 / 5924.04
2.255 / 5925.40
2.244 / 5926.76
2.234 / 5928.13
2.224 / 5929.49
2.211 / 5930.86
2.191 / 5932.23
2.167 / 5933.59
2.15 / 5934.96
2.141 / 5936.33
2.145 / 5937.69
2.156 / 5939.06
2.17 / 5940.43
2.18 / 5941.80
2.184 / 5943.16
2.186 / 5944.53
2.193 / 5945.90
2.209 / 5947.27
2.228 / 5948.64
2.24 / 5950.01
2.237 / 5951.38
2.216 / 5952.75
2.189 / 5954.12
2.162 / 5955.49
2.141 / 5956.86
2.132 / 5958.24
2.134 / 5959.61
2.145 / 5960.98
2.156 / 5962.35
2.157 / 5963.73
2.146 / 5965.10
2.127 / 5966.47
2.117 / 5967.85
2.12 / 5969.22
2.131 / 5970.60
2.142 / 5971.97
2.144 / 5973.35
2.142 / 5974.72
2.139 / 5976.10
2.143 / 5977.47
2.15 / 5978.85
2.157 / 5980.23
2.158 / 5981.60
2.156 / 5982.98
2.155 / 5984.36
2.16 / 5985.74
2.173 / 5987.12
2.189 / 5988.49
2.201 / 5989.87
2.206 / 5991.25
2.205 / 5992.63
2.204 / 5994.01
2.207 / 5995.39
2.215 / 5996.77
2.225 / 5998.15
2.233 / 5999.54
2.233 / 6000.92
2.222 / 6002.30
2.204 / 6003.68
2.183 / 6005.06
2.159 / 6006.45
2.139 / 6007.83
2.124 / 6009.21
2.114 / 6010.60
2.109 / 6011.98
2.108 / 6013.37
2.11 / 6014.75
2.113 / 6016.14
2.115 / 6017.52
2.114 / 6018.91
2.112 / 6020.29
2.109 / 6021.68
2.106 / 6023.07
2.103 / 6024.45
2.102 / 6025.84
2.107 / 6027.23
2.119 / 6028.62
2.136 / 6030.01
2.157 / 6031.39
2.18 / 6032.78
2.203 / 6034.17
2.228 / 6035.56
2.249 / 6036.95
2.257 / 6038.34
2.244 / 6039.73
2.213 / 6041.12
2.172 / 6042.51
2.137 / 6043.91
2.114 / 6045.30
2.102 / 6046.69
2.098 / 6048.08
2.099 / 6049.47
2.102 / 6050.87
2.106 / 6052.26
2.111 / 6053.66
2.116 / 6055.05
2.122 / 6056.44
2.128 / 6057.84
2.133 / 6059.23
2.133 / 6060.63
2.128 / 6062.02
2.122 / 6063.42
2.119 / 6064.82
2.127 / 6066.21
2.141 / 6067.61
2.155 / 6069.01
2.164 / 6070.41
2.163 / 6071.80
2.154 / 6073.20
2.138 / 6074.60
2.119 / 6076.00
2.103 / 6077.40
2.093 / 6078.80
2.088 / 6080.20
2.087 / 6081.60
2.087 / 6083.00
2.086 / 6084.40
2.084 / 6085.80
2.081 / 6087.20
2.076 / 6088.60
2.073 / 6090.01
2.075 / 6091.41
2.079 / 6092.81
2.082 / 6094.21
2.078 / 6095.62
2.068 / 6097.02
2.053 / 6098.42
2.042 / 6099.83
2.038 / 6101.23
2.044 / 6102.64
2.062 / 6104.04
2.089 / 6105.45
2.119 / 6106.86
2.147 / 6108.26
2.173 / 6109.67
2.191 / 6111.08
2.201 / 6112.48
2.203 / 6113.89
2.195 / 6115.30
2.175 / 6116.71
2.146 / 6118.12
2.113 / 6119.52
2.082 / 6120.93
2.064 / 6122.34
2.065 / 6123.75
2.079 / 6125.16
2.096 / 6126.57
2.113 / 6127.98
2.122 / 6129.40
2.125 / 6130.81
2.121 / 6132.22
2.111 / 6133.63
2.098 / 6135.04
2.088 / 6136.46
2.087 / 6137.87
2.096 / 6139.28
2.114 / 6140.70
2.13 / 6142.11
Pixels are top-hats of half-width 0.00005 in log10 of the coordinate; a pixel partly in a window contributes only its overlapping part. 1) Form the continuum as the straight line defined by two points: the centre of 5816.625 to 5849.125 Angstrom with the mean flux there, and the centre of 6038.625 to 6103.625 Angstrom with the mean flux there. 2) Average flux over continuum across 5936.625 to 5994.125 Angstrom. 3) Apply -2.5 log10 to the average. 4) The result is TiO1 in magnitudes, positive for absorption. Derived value -0.003 mag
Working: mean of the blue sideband 2.22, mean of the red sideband 2.11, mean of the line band 2.17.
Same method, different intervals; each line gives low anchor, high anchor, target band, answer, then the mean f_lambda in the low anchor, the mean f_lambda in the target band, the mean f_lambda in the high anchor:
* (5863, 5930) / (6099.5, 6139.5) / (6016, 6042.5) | -0.018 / 2.14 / 2.16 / 2.11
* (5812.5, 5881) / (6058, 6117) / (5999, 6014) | -0.010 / 2.21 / 2.17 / 2.11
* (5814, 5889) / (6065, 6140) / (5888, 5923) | 0.050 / 2.2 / 2.08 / 2.11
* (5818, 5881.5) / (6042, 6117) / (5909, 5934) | -0.003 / 2.21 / 2.18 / 2.11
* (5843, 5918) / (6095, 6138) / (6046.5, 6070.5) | -0.003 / 2.13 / 2.12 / 2.11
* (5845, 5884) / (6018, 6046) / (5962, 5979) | 0.017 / 2.2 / 2.14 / 2.16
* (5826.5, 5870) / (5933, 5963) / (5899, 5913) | 0.033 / 2.2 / 2.12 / 2.18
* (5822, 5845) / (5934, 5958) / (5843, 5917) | 0.036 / 2.22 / 2.13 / 2.18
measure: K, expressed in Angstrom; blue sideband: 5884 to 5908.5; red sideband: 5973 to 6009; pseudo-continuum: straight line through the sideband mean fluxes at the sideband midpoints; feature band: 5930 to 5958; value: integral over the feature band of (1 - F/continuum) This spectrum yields -1.0 Angstrom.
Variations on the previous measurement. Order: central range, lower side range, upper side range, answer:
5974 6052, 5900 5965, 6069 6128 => -0.7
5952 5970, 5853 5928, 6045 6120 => -0.2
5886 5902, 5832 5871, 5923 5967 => 1.5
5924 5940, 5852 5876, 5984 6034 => -0.2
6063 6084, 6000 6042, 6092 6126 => 0.0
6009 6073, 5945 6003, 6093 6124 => 0.2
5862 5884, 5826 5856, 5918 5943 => 0.0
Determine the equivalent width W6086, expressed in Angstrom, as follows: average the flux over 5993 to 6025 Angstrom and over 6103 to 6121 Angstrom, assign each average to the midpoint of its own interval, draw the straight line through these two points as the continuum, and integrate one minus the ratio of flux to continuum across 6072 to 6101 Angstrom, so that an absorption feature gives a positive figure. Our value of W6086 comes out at 0.8 Angstrom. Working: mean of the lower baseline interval 2.16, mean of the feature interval 2.09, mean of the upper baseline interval 2.15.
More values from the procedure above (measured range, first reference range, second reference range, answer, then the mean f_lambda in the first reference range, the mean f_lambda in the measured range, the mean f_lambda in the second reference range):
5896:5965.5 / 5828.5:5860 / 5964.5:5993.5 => 0.3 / 2.2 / 2.16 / 2.16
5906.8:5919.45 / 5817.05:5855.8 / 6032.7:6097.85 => 0.4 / 2.21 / 2.12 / 2.13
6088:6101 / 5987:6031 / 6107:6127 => 0.4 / 2.16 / 2.07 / 2.14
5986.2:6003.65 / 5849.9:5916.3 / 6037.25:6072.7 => -0.6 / 2.12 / 2.21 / 2.14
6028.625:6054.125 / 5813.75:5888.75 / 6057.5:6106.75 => -0.5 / 2.2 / 2.16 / 2.1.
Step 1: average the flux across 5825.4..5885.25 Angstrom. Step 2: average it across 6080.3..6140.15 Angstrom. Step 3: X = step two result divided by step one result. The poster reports 1.0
